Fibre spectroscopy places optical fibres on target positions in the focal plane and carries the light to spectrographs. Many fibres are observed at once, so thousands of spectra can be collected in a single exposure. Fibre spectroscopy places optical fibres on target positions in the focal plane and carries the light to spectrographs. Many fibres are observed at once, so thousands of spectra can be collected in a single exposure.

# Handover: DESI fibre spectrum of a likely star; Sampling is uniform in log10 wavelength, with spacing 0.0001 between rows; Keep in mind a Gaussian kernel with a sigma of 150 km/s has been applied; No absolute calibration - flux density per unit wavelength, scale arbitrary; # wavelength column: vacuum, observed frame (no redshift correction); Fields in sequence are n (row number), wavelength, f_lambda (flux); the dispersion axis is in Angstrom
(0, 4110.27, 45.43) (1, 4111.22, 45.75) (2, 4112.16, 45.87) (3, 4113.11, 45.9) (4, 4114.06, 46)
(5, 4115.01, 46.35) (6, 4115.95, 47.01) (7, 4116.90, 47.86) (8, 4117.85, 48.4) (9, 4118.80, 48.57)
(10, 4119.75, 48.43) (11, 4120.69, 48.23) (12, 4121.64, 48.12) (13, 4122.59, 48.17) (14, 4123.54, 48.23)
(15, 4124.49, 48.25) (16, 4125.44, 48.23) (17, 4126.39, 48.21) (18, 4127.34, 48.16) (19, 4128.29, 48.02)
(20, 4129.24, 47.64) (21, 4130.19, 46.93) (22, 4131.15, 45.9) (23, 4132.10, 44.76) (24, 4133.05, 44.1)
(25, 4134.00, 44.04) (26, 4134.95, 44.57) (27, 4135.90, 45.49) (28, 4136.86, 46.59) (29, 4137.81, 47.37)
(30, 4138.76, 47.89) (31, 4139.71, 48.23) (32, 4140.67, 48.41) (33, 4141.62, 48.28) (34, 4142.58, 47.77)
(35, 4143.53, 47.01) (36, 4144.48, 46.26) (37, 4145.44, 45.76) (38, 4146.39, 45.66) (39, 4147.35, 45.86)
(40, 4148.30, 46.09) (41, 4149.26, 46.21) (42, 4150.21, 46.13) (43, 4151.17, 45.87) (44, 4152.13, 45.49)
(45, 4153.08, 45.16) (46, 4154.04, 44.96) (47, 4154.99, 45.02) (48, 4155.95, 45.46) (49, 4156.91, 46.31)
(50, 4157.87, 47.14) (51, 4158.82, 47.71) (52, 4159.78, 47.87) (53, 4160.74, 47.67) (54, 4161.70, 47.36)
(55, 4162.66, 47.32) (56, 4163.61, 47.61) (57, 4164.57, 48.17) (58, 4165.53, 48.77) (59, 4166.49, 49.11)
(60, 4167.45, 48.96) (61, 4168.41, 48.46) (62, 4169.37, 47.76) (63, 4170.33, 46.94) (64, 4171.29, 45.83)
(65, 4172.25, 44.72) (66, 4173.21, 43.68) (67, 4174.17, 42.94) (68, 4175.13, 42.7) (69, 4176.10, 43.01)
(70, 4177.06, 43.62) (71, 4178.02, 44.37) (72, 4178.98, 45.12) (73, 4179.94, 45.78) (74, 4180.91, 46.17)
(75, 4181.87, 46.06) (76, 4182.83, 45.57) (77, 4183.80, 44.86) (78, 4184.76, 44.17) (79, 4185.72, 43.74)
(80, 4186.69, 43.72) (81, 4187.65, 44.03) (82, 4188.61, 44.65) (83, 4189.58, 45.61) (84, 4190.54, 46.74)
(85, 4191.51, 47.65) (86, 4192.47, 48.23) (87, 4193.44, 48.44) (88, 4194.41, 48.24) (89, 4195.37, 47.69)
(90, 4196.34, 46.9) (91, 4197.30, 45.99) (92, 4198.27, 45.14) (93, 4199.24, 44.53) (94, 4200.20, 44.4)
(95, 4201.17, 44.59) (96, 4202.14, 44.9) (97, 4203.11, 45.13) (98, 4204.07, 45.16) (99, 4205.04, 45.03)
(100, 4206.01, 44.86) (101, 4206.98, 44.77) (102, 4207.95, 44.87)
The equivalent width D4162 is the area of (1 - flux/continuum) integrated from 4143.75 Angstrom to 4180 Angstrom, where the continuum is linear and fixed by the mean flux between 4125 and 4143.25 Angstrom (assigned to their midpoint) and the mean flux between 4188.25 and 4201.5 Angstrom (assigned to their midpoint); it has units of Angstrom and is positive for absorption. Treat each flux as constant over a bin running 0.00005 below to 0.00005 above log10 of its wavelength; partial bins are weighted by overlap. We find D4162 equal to 0.39 Angstrom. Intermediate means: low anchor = 46.9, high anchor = 46.4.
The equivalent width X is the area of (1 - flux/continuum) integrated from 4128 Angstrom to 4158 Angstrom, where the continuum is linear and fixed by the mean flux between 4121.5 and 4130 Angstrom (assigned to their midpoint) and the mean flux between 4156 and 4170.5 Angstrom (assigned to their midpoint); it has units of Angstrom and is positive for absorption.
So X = 1.06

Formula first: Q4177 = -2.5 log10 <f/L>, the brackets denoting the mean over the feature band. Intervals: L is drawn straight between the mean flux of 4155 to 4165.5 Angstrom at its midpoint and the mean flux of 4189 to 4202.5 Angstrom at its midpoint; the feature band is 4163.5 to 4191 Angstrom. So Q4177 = 0.029 mag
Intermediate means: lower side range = 47.2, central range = 45.6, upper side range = 46.3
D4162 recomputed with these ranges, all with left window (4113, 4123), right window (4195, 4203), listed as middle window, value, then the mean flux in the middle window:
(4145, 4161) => 0.2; 46.1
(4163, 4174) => -0.2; 47.2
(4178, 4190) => 0.2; 44.9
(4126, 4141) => 0.2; 46.6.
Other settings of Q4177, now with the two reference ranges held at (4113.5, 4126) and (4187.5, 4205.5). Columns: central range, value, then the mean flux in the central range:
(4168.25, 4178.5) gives 0.04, 44.8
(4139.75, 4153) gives 0.02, 46.5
